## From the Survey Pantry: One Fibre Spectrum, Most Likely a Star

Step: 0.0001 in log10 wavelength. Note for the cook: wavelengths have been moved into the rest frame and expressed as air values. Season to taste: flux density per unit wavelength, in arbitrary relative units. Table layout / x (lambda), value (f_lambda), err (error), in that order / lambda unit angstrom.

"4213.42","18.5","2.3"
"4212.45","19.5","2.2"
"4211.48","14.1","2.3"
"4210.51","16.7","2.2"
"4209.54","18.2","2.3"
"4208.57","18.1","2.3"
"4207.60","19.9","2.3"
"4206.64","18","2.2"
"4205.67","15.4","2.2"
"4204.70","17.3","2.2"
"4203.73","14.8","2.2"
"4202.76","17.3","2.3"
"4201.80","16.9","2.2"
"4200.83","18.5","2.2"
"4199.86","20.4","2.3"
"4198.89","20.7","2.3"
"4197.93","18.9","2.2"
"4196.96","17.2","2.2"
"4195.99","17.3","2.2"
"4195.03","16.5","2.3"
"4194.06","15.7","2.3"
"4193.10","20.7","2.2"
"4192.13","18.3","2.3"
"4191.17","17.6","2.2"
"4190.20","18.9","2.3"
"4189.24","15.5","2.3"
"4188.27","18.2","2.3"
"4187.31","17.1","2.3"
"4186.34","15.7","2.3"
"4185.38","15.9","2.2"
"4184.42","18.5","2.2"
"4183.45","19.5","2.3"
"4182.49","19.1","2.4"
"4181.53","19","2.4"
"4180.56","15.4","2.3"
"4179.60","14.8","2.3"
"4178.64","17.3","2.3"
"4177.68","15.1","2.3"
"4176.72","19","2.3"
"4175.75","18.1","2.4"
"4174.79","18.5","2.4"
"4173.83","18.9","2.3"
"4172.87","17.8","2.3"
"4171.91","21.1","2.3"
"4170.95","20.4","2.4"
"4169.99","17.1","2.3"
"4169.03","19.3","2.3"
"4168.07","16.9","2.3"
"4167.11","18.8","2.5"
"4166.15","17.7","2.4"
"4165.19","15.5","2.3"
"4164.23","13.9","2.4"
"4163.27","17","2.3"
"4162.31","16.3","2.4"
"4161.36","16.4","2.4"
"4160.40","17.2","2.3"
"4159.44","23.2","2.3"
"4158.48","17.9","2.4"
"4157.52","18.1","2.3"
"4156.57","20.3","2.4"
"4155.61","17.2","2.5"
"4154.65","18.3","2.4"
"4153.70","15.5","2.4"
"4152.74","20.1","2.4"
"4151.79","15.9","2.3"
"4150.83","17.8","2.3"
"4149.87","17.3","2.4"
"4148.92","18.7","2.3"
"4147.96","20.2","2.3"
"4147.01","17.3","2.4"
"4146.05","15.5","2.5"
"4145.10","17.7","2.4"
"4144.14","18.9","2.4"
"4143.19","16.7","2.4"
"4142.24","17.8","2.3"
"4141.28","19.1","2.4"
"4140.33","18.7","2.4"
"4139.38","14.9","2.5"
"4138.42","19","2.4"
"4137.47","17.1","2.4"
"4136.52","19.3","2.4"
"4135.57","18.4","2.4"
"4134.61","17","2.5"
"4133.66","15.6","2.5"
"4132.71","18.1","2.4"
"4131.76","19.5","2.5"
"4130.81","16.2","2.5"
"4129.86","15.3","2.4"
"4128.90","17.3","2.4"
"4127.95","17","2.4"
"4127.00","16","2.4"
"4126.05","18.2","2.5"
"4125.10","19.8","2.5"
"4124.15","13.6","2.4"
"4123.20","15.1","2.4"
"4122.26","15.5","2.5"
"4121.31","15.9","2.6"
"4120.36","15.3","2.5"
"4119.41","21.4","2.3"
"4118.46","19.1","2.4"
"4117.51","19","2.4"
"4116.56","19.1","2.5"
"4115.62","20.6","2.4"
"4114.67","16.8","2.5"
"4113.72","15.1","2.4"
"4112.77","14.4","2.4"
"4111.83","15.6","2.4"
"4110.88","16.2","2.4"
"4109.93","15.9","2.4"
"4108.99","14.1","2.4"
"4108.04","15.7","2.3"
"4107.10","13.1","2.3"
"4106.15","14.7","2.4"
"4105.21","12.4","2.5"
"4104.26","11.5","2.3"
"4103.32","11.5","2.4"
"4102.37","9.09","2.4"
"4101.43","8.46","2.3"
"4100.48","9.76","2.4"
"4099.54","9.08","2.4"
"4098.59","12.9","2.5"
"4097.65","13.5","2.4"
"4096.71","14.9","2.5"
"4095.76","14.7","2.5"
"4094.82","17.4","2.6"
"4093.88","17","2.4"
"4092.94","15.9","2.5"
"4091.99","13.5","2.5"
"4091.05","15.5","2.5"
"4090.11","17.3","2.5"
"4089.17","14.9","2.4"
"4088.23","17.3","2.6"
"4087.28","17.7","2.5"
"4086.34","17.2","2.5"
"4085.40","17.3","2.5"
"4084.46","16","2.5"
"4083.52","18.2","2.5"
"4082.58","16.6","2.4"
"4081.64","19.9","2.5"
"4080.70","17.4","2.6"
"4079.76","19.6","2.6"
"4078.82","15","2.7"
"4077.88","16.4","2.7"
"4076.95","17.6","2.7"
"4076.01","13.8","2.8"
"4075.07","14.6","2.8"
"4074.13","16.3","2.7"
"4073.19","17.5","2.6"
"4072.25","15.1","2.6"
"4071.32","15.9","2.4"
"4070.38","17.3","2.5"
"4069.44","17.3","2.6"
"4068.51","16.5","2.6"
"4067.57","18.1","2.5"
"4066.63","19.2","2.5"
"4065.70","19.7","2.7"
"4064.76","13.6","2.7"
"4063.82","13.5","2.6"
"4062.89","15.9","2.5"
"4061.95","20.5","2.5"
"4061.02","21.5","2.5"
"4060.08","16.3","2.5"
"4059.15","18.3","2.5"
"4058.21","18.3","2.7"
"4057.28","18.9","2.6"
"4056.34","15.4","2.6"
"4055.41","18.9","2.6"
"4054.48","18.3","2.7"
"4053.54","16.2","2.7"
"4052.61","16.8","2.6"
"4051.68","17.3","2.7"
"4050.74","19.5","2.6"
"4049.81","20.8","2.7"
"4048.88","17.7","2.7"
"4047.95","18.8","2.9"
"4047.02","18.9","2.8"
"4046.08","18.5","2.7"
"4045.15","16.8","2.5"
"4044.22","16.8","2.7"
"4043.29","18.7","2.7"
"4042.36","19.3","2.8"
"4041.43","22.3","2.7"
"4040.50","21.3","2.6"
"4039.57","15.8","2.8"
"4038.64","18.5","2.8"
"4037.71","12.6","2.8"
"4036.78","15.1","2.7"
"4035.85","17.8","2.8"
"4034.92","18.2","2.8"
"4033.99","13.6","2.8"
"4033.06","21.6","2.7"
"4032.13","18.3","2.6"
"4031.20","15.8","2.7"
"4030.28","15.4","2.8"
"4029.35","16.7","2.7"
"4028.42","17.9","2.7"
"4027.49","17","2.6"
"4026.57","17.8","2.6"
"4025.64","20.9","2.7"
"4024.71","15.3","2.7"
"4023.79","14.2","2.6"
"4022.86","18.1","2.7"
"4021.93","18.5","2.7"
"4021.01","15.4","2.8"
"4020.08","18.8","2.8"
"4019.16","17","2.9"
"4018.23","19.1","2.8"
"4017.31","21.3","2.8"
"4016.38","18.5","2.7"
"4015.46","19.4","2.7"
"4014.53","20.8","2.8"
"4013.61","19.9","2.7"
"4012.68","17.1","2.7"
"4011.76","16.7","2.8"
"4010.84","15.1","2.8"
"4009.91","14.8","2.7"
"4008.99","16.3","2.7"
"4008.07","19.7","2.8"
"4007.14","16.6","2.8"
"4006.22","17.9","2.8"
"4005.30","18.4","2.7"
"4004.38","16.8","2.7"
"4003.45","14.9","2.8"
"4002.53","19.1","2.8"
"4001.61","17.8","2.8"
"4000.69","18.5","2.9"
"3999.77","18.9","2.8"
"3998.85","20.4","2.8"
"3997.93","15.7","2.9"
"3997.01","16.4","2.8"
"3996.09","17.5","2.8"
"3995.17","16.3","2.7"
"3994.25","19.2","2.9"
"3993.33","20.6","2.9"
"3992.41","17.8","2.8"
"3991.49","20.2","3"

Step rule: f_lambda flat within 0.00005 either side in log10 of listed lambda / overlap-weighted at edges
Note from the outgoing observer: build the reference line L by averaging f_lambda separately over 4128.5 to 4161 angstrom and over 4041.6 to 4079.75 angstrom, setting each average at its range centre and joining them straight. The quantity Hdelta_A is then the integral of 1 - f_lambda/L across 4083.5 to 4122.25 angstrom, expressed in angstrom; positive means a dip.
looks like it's 5.36 angstrom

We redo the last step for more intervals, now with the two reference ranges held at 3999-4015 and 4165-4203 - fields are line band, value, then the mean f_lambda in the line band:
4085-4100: 2.03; 15.4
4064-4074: 0.48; 16.9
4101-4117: 3.08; 14.4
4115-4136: 0.49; 17.4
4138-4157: 0.02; 17.8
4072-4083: 0.66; 16.7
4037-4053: -0.46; 18.2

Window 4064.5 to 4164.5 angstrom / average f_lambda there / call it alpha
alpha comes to 16.5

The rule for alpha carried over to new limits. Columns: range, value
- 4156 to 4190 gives 17.7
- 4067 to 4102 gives 15.8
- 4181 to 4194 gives 17.9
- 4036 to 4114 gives 16.3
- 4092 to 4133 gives 15.4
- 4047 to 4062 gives 18.3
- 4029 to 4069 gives 17.7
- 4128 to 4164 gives 17.7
